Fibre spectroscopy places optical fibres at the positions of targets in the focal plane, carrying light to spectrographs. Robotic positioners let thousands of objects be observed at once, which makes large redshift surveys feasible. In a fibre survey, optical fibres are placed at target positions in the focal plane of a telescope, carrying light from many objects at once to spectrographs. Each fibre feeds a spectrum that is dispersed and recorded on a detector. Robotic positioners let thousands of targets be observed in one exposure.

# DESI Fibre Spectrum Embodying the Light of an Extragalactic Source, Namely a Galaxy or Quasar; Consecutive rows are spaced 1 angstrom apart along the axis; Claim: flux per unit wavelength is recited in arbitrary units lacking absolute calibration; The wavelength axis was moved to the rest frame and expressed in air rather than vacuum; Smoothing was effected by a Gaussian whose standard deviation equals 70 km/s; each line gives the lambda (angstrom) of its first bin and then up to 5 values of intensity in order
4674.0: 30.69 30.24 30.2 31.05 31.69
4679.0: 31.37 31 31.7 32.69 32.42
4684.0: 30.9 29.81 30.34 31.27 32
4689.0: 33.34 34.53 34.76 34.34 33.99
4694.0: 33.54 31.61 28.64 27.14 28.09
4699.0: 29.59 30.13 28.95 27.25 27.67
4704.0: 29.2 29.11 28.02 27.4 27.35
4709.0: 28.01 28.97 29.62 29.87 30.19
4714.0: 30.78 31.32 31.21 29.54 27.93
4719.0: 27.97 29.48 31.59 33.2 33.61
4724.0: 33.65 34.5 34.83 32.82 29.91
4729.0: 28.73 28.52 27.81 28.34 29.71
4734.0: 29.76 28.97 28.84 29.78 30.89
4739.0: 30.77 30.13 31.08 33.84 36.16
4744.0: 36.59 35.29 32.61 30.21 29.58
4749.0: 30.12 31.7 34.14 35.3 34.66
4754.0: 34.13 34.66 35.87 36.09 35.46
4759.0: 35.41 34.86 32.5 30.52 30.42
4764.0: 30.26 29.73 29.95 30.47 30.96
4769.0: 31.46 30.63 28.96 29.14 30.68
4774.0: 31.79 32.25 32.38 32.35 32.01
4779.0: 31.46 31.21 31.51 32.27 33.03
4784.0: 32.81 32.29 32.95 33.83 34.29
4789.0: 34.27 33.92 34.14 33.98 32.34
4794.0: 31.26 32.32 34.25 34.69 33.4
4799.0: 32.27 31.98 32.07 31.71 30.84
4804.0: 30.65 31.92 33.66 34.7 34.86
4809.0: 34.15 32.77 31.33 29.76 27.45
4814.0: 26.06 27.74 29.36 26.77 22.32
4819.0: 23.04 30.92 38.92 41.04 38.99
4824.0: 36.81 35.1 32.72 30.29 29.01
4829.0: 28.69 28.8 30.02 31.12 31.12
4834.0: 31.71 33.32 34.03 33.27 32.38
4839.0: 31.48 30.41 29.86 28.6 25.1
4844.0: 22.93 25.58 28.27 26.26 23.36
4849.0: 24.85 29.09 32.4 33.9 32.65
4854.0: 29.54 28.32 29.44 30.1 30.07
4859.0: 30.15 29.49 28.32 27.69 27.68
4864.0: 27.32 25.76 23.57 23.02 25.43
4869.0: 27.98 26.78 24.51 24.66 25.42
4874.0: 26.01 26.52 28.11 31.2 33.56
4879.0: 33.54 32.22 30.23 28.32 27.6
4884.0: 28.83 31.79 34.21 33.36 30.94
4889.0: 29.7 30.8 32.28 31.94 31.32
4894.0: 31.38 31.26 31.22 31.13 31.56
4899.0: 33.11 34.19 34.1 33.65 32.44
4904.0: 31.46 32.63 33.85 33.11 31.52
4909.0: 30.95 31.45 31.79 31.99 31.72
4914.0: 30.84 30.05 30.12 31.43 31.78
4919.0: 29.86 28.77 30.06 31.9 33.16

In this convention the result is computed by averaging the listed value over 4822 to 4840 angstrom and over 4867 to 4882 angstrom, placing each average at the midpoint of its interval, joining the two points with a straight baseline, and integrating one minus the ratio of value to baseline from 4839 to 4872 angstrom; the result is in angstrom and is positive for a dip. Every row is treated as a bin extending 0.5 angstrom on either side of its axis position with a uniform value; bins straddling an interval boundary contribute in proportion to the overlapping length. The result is 2.5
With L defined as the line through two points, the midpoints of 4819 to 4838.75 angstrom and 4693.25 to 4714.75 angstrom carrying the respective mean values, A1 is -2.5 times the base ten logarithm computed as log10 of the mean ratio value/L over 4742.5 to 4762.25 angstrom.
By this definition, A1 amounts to -0.11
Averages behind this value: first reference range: 29.2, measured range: 33.8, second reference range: 32.8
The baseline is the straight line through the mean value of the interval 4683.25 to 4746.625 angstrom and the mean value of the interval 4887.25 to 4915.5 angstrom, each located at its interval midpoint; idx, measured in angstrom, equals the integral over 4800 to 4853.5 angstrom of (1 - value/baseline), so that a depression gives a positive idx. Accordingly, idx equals 1.30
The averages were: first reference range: 30.7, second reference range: 31.9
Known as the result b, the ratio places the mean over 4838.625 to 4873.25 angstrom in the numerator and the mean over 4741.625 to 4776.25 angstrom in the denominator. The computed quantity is 0.9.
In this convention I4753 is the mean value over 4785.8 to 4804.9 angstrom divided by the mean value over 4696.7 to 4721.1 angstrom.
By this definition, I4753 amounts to 1.13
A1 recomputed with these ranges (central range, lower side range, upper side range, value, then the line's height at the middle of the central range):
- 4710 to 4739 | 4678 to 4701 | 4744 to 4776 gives 0.050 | 31.9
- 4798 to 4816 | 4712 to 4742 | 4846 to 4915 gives -0.041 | 30.2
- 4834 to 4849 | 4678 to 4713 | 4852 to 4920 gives 0.049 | 30.2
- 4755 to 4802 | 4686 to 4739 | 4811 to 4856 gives -0.077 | 30.2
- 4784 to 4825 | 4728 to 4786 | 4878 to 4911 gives -0.018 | 31.8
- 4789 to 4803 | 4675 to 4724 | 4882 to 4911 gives -0.060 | 31.1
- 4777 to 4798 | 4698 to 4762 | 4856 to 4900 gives -0.085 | 30.5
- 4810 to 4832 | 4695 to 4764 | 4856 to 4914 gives -0.011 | 30.5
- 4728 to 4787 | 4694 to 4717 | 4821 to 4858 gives -0.071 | 29.8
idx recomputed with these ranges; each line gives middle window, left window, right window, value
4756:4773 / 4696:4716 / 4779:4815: -0.4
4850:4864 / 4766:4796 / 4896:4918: 1.0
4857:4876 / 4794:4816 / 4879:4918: 2.9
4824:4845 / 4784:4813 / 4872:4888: 0.7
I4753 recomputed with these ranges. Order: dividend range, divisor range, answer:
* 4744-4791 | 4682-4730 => 1.06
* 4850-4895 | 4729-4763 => 0.91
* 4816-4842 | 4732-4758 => 0.97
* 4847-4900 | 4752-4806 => 0.90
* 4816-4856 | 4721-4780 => 0.95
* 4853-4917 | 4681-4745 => 0.98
